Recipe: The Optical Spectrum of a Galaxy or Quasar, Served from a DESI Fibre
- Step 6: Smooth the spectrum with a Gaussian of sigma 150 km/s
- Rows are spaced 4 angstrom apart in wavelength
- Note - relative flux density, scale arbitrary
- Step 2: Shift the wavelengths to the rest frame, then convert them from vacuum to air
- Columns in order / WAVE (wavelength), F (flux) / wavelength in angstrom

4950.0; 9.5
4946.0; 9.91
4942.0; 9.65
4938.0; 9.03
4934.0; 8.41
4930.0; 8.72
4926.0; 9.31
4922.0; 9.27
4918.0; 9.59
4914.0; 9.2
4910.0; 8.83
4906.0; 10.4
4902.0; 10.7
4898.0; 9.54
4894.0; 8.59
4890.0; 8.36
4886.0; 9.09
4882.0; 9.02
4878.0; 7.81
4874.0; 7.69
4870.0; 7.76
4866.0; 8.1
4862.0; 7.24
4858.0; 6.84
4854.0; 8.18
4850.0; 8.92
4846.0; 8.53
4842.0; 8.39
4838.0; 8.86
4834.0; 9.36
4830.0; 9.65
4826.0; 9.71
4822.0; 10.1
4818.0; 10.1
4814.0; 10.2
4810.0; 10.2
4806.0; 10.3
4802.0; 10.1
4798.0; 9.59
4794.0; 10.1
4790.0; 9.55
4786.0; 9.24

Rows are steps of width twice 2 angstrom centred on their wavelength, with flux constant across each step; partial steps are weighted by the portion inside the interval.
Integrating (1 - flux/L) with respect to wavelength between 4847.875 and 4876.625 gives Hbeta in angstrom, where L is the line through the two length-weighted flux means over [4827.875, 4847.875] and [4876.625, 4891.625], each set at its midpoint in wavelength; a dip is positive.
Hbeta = 3.1 angstrom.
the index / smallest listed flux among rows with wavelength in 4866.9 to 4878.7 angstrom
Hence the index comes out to 7.69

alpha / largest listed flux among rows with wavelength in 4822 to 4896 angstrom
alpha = 10.1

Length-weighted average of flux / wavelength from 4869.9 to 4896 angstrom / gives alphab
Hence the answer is 8.37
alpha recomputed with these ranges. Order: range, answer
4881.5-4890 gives 9.09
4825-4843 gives 9.71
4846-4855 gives 8.92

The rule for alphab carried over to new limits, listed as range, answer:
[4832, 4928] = 8.73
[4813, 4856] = 9.25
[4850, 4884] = 7.89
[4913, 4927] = 9.35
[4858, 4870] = 7.55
